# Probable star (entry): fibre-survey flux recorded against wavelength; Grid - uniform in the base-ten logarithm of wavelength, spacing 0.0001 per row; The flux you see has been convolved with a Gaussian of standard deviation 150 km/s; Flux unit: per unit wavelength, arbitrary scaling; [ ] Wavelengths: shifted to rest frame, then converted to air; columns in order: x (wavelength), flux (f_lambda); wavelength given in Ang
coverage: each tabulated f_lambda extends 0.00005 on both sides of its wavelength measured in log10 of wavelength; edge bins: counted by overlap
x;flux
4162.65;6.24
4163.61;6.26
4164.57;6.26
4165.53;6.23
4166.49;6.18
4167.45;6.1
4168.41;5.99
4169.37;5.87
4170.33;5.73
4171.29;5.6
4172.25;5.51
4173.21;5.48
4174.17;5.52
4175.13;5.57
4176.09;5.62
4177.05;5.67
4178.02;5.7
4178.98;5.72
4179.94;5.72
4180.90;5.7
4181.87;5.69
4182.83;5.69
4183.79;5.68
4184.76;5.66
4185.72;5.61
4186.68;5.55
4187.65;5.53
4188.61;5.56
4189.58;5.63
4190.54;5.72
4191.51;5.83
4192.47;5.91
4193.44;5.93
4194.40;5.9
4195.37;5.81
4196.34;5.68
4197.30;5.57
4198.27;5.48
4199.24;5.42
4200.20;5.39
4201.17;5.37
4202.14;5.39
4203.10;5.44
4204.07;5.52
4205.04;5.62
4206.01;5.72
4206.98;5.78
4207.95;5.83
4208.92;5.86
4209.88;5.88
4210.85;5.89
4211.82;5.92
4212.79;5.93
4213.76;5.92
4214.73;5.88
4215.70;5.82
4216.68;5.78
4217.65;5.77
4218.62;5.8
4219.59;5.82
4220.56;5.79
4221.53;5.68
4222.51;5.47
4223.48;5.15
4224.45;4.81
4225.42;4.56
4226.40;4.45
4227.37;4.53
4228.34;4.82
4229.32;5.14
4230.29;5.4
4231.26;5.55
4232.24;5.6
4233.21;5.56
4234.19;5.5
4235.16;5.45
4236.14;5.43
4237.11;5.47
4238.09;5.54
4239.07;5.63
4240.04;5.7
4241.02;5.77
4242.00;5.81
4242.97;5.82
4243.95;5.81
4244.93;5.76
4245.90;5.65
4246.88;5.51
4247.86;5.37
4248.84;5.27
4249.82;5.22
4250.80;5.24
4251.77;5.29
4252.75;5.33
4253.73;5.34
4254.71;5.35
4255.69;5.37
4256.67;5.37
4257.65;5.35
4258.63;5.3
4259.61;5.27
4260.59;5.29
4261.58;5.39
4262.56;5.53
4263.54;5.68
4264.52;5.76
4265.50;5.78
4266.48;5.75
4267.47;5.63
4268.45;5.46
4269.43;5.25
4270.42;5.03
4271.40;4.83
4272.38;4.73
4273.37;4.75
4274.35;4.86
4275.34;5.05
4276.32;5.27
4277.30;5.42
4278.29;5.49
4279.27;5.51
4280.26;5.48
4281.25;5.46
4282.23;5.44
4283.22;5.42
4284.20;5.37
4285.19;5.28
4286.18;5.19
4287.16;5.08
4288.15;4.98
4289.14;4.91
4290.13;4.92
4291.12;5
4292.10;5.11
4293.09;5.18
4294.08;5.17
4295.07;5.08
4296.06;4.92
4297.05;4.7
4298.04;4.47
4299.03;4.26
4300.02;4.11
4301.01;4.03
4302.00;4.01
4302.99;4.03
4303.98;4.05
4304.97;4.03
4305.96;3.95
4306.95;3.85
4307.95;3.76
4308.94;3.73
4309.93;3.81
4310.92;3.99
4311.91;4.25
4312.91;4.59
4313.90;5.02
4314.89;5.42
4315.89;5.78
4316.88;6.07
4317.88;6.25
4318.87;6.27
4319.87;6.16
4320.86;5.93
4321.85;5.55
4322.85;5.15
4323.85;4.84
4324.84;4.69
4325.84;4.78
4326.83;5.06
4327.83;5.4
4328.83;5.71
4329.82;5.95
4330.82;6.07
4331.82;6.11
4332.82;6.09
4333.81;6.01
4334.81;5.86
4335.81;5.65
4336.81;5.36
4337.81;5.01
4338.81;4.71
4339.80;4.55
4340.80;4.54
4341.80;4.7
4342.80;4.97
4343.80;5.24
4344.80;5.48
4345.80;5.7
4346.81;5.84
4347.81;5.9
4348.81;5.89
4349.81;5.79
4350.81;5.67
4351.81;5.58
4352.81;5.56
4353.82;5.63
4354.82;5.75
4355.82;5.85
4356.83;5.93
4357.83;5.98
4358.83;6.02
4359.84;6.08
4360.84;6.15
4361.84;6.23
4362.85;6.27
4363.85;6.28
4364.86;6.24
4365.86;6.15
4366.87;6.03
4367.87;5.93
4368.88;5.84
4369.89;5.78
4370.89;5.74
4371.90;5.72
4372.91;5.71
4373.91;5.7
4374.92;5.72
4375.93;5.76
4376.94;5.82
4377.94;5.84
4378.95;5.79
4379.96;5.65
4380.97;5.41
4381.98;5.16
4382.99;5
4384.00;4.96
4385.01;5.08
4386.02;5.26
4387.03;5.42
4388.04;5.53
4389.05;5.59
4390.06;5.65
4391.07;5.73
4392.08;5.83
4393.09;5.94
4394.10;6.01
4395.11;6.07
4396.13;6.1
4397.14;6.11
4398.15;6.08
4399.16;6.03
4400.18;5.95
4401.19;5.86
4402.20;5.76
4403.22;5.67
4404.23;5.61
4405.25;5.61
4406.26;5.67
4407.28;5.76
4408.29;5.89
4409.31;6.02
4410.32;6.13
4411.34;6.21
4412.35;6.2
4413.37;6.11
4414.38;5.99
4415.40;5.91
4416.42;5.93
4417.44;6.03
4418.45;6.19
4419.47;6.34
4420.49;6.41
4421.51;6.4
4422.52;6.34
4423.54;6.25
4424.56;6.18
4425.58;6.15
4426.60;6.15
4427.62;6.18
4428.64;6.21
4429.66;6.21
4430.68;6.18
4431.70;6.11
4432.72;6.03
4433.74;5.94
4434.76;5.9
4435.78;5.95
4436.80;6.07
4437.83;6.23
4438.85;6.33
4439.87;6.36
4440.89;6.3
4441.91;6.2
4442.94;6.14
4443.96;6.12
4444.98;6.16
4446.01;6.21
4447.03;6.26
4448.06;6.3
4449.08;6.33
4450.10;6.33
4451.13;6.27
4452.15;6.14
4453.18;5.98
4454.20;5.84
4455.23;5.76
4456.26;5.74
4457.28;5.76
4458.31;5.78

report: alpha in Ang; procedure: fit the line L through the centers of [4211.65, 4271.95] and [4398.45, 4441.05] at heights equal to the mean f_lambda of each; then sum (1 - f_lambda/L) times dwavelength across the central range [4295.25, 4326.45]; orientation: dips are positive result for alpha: 5.3 Ang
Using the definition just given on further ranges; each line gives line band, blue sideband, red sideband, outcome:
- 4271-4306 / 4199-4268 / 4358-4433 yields 4.7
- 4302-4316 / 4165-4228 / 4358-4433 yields 3.7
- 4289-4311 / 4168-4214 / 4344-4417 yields 5.2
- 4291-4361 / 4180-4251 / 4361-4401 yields 6.5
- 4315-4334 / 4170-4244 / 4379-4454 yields 0.4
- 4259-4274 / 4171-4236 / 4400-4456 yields 1.0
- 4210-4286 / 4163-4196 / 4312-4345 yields 2.4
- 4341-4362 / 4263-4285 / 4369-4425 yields -0.1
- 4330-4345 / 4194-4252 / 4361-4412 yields 0.9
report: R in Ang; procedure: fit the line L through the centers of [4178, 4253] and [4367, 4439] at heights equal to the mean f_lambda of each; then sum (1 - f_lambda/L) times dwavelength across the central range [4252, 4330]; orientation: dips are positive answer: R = 8.55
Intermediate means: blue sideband 5.57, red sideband 5.89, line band 5.07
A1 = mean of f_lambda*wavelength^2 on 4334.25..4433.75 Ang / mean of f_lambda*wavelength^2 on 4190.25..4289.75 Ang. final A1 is 1.1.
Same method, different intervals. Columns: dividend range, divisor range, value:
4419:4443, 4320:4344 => 1.21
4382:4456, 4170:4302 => 1.20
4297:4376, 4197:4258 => 1.02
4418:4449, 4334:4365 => 1.14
